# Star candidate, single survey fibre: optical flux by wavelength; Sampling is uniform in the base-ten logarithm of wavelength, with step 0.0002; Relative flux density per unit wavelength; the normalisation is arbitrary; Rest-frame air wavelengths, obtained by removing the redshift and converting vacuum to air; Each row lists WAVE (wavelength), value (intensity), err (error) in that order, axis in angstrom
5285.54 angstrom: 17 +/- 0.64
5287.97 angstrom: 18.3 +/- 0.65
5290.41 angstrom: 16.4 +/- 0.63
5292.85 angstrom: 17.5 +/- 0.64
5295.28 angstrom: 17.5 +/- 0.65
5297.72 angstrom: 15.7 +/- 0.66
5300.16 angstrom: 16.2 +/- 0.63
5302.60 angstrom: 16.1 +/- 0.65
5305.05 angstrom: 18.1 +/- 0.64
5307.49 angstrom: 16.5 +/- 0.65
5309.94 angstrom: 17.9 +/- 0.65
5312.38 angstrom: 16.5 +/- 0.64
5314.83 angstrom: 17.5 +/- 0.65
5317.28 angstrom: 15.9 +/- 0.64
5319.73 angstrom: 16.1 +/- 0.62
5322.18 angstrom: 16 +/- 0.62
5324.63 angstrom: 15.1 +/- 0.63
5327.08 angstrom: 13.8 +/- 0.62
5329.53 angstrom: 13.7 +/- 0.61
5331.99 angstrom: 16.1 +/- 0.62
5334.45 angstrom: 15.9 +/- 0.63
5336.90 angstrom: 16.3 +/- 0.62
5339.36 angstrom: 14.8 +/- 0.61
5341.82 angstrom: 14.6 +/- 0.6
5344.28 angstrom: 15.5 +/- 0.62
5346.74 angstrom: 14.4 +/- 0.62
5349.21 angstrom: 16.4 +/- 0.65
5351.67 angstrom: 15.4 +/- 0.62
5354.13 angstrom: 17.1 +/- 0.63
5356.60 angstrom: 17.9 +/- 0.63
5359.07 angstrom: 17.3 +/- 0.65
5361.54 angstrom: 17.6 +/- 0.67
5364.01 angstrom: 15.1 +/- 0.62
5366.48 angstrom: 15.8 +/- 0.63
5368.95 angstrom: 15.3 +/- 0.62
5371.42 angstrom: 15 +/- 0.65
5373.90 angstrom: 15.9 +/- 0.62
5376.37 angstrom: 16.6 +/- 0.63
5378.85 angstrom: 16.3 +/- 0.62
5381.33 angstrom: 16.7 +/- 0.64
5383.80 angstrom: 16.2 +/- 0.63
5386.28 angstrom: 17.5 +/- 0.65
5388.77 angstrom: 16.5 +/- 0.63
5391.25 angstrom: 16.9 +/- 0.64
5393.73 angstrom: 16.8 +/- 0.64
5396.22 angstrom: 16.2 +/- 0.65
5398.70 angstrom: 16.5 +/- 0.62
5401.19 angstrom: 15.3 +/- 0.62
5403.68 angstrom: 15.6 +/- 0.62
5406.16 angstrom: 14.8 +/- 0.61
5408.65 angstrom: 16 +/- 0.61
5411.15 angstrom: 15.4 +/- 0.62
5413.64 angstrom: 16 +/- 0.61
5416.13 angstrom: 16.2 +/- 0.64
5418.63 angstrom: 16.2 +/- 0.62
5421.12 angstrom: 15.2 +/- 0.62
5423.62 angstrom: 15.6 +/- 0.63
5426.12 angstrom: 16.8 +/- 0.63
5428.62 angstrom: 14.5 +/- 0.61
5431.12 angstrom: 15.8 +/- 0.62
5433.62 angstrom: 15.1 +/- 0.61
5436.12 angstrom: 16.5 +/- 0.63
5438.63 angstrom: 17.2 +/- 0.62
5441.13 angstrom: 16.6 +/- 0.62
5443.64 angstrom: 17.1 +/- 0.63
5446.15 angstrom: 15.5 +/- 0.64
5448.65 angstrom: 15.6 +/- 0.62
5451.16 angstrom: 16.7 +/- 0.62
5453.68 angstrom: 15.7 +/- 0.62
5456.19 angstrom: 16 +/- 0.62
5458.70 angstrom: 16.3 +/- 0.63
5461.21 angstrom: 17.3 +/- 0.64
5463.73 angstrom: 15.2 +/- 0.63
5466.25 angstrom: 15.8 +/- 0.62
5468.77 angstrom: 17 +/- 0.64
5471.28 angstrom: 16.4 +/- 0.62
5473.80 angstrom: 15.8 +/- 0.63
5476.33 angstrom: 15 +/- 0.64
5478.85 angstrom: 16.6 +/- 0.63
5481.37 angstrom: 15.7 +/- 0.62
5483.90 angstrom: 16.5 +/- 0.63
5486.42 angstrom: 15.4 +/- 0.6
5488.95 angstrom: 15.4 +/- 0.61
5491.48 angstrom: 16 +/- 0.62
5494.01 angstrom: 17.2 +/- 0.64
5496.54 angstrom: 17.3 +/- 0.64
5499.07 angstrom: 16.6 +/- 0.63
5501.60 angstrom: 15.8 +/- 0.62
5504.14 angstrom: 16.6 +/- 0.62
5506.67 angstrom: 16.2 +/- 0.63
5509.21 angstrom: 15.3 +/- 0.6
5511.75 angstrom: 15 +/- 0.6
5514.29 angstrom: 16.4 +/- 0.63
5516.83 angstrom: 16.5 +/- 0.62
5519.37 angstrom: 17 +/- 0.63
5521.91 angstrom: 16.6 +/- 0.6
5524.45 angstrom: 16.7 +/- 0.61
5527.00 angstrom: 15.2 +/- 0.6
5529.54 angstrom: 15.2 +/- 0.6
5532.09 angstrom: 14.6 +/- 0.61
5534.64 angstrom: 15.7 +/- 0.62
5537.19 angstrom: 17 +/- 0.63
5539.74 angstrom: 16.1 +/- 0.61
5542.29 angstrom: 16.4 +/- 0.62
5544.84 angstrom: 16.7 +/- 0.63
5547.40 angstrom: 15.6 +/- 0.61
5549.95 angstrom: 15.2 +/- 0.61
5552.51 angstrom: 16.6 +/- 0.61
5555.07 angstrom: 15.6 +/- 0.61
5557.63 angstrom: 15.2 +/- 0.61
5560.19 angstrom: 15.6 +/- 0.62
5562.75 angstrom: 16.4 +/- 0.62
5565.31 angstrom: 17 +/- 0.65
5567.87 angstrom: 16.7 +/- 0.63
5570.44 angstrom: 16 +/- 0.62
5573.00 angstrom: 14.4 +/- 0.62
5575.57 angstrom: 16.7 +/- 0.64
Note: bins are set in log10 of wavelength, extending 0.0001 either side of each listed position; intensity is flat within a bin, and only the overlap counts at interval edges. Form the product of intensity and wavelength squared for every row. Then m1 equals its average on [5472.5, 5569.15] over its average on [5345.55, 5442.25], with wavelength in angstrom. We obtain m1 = 1.04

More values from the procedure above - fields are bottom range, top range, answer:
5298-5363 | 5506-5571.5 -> 1.07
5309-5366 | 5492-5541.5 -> 1.08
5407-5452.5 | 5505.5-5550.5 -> 1.04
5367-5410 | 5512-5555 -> 1.05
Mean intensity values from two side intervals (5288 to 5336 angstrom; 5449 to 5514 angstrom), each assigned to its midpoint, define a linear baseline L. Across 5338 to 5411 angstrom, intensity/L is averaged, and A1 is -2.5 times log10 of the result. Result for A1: 0.01 mag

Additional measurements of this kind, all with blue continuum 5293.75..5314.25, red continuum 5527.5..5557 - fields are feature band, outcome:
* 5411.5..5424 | 0.04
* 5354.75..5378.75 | 0.02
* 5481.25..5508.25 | -0.01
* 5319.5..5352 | 0.10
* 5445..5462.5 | 0.00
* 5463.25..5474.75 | 0.00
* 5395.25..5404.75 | 0.04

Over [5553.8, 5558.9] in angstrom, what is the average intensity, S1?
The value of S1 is 15.4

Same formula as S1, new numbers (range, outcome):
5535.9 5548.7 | 16.4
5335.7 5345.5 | 15.3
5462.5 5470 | 16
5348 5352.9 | 15.9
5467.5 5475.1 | 16.4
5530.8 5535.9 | 15.1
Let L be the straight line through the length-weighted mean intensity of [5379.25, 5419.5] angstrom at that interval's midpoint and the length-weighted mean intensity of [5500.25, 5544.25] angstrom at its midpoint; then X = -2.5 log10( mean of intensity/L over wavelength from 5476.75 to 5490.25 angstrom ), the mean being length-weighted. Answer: 0.014 mag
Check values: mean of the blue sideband 16.2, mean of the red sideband 16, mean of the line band 15.9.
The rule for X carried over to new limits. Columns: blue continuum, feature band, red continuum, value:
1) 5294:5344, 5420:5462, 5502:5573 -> -0.005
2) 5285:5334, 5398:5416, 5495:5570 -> 0.040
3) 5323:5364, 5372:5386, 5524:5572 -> -0.040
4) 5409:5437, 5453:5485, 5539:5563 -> -0.020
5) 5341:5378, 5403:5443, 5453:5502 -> 0.015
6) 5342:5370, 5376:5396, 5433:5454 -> -0.033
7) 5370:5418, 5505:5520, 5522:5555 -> -0.005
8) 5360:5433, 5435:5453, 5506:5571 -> -0.028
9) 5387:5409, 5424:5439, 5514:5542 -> 0.015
